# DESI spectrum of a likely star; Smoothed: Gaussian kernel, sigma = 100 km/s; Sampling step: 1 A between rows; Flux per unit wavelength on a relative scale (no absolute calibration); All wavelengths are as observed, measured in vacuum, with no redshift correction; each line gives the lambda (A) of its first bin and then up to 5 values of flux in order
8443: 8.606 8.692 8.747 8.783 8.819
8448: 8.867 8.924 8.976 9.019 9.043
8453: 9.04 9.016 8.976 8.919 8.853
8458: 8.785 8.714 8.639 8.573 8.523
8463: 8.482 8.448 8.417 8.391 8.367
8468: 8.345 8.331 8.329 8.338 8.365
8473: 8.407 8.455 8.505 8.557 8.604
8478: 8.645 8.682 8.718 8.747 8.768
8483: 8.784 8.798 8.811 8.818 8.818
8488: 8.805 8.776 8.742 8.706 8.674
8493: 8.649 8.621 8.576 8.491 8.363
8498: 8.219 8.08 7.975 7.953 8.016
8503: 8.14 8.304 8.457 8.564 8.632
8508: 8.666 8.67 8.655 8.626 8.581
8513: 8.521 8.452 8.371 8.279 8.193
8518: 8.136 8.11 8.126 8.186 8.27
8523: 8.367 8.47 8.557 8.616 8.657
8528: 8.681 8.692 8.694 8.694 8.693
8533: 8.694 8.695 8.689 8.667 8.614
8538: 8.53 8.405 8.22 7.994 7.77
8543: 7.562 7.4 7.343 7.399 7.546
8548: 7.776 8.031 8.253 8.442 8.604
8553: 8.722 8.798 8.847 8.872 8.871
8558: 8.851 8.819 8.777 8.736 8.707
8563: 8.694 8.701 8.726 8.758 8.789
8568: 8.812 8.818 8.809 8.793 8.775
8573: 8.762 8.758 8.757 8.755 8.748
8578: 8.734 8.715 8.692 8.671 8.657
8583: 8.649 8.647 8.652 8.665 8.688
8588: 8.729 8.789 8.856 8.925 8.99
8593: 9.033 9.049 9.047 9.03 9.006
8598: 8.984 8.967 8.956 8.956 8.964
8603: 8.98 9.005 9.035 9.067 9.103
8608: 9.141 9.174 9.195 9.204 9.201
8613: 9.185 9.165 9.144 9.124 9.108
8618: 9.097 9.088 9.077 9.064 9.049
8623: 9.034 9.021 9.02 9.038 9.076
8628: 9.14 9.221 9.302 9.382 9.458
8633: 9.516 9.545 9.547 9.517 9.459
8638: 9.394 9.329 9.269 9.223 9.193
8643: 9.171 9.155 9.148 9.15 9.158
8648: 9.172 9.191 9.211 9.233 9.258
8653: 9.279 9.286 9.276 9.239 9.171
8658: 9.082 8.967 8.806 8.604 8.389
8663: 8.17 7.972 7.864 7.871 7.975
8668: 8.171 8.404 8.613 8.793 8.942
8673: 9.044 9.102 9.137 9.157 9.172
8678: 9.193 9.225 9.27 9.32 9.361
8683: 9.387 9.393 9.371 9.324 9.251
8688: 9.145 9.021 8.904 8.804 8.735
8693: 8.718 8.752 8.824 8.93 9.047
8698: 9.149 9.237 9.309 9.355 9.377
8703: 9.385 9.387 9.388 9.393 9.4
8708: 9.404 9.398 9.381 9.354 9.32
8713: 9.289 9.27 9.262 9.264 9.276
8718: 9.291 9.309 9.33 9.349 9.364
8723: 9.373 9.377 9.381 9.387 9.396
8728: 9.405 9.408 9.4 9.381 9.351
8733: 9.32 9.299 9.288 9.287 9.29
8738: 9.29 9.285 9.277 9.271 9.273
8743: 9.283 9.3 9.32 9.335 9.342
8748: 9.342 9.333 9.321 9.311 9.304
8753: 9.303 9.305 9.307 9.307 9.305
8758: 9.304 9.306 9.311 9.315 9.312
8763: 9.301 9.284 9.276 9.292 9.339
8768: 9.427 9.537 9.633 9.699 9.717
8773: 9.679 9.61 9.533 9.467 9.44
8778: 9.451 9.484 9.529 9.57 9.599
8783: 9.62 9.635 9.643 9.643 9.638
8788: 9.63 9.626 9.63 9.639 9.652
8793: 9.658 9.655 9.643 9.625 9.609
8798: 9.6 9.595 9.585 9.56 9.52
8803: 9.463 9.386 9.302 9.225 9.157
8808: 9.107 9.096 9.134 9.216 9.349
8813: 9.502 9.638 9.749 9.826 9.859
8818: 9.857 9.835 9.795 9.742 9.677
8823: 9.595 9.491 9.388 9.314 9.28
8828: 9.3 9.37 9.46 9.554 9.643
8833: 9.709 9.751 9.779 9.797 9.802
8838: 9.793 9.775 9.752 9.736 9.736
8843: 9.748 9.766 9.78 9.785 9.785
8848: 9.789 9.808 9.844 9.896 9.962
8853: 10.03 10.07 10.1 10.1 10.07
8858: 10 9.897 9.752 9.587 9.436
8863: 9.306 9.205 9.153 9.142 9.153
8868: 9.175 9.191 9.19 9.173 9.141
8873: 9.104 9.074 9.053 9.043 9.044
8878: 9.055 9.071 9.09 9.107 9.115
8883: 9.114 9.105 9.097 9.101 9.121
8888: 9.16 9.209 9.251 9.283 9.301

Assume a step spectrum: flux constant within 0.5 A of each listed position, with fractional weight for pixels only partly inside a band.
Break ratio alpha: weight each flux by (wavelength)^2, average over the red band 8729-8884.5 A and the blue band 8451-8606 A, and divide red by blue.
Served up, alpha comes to 1.2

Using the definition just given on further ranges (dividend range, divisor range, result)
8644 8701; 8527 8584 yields 1.08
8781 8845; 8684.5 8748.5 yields 1.06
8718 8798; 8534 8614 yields 1.13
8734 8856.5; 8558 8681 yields 1.11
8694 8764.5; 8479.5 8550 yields 1.16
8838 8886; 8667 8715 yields 1.08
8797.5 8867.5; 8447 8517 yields 1.21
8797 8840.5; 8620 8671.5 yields 1.10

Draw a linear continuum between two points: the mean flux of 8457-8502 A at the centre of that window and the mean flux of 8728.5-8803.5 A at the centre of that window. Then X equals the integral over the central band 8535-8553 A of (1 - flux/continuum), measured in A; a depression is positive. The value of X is 1.4 A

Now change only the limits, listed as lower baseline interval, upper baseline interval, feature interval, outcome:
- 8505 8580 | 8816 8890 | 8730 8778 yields -0.92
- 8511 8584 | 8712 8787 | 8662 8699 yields 0.85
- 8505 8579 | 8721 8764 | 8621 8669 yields -0.60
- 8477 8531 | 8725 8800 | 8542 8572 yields 0.87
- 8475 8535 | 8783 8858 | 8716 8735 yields -0.10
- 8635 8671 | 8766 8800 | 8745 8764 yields 0.26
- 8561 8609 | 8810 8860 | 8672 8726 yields 0.11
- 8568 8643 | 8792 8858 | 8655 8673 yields 1.22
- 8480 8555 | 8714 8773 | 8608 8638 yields -1.23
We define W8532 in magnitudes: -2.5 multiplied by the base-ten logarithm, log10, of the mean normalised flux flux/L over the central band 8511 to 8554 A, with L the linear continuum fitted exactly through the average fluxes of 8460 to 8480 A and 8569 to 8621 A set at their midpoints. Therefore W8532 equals 0.05 mag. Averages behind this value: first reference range 8.47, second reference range 8.93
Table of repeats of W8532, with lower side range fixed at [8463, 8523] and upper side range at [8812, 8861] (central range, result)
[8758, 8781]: 0.00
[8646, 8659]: -0.02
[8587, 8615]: -0.02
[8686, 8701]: 0.02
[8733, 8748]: 0.01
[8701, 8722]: -0.01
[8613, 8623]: -0.02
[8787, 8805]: 0.00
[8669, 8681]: 0.01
